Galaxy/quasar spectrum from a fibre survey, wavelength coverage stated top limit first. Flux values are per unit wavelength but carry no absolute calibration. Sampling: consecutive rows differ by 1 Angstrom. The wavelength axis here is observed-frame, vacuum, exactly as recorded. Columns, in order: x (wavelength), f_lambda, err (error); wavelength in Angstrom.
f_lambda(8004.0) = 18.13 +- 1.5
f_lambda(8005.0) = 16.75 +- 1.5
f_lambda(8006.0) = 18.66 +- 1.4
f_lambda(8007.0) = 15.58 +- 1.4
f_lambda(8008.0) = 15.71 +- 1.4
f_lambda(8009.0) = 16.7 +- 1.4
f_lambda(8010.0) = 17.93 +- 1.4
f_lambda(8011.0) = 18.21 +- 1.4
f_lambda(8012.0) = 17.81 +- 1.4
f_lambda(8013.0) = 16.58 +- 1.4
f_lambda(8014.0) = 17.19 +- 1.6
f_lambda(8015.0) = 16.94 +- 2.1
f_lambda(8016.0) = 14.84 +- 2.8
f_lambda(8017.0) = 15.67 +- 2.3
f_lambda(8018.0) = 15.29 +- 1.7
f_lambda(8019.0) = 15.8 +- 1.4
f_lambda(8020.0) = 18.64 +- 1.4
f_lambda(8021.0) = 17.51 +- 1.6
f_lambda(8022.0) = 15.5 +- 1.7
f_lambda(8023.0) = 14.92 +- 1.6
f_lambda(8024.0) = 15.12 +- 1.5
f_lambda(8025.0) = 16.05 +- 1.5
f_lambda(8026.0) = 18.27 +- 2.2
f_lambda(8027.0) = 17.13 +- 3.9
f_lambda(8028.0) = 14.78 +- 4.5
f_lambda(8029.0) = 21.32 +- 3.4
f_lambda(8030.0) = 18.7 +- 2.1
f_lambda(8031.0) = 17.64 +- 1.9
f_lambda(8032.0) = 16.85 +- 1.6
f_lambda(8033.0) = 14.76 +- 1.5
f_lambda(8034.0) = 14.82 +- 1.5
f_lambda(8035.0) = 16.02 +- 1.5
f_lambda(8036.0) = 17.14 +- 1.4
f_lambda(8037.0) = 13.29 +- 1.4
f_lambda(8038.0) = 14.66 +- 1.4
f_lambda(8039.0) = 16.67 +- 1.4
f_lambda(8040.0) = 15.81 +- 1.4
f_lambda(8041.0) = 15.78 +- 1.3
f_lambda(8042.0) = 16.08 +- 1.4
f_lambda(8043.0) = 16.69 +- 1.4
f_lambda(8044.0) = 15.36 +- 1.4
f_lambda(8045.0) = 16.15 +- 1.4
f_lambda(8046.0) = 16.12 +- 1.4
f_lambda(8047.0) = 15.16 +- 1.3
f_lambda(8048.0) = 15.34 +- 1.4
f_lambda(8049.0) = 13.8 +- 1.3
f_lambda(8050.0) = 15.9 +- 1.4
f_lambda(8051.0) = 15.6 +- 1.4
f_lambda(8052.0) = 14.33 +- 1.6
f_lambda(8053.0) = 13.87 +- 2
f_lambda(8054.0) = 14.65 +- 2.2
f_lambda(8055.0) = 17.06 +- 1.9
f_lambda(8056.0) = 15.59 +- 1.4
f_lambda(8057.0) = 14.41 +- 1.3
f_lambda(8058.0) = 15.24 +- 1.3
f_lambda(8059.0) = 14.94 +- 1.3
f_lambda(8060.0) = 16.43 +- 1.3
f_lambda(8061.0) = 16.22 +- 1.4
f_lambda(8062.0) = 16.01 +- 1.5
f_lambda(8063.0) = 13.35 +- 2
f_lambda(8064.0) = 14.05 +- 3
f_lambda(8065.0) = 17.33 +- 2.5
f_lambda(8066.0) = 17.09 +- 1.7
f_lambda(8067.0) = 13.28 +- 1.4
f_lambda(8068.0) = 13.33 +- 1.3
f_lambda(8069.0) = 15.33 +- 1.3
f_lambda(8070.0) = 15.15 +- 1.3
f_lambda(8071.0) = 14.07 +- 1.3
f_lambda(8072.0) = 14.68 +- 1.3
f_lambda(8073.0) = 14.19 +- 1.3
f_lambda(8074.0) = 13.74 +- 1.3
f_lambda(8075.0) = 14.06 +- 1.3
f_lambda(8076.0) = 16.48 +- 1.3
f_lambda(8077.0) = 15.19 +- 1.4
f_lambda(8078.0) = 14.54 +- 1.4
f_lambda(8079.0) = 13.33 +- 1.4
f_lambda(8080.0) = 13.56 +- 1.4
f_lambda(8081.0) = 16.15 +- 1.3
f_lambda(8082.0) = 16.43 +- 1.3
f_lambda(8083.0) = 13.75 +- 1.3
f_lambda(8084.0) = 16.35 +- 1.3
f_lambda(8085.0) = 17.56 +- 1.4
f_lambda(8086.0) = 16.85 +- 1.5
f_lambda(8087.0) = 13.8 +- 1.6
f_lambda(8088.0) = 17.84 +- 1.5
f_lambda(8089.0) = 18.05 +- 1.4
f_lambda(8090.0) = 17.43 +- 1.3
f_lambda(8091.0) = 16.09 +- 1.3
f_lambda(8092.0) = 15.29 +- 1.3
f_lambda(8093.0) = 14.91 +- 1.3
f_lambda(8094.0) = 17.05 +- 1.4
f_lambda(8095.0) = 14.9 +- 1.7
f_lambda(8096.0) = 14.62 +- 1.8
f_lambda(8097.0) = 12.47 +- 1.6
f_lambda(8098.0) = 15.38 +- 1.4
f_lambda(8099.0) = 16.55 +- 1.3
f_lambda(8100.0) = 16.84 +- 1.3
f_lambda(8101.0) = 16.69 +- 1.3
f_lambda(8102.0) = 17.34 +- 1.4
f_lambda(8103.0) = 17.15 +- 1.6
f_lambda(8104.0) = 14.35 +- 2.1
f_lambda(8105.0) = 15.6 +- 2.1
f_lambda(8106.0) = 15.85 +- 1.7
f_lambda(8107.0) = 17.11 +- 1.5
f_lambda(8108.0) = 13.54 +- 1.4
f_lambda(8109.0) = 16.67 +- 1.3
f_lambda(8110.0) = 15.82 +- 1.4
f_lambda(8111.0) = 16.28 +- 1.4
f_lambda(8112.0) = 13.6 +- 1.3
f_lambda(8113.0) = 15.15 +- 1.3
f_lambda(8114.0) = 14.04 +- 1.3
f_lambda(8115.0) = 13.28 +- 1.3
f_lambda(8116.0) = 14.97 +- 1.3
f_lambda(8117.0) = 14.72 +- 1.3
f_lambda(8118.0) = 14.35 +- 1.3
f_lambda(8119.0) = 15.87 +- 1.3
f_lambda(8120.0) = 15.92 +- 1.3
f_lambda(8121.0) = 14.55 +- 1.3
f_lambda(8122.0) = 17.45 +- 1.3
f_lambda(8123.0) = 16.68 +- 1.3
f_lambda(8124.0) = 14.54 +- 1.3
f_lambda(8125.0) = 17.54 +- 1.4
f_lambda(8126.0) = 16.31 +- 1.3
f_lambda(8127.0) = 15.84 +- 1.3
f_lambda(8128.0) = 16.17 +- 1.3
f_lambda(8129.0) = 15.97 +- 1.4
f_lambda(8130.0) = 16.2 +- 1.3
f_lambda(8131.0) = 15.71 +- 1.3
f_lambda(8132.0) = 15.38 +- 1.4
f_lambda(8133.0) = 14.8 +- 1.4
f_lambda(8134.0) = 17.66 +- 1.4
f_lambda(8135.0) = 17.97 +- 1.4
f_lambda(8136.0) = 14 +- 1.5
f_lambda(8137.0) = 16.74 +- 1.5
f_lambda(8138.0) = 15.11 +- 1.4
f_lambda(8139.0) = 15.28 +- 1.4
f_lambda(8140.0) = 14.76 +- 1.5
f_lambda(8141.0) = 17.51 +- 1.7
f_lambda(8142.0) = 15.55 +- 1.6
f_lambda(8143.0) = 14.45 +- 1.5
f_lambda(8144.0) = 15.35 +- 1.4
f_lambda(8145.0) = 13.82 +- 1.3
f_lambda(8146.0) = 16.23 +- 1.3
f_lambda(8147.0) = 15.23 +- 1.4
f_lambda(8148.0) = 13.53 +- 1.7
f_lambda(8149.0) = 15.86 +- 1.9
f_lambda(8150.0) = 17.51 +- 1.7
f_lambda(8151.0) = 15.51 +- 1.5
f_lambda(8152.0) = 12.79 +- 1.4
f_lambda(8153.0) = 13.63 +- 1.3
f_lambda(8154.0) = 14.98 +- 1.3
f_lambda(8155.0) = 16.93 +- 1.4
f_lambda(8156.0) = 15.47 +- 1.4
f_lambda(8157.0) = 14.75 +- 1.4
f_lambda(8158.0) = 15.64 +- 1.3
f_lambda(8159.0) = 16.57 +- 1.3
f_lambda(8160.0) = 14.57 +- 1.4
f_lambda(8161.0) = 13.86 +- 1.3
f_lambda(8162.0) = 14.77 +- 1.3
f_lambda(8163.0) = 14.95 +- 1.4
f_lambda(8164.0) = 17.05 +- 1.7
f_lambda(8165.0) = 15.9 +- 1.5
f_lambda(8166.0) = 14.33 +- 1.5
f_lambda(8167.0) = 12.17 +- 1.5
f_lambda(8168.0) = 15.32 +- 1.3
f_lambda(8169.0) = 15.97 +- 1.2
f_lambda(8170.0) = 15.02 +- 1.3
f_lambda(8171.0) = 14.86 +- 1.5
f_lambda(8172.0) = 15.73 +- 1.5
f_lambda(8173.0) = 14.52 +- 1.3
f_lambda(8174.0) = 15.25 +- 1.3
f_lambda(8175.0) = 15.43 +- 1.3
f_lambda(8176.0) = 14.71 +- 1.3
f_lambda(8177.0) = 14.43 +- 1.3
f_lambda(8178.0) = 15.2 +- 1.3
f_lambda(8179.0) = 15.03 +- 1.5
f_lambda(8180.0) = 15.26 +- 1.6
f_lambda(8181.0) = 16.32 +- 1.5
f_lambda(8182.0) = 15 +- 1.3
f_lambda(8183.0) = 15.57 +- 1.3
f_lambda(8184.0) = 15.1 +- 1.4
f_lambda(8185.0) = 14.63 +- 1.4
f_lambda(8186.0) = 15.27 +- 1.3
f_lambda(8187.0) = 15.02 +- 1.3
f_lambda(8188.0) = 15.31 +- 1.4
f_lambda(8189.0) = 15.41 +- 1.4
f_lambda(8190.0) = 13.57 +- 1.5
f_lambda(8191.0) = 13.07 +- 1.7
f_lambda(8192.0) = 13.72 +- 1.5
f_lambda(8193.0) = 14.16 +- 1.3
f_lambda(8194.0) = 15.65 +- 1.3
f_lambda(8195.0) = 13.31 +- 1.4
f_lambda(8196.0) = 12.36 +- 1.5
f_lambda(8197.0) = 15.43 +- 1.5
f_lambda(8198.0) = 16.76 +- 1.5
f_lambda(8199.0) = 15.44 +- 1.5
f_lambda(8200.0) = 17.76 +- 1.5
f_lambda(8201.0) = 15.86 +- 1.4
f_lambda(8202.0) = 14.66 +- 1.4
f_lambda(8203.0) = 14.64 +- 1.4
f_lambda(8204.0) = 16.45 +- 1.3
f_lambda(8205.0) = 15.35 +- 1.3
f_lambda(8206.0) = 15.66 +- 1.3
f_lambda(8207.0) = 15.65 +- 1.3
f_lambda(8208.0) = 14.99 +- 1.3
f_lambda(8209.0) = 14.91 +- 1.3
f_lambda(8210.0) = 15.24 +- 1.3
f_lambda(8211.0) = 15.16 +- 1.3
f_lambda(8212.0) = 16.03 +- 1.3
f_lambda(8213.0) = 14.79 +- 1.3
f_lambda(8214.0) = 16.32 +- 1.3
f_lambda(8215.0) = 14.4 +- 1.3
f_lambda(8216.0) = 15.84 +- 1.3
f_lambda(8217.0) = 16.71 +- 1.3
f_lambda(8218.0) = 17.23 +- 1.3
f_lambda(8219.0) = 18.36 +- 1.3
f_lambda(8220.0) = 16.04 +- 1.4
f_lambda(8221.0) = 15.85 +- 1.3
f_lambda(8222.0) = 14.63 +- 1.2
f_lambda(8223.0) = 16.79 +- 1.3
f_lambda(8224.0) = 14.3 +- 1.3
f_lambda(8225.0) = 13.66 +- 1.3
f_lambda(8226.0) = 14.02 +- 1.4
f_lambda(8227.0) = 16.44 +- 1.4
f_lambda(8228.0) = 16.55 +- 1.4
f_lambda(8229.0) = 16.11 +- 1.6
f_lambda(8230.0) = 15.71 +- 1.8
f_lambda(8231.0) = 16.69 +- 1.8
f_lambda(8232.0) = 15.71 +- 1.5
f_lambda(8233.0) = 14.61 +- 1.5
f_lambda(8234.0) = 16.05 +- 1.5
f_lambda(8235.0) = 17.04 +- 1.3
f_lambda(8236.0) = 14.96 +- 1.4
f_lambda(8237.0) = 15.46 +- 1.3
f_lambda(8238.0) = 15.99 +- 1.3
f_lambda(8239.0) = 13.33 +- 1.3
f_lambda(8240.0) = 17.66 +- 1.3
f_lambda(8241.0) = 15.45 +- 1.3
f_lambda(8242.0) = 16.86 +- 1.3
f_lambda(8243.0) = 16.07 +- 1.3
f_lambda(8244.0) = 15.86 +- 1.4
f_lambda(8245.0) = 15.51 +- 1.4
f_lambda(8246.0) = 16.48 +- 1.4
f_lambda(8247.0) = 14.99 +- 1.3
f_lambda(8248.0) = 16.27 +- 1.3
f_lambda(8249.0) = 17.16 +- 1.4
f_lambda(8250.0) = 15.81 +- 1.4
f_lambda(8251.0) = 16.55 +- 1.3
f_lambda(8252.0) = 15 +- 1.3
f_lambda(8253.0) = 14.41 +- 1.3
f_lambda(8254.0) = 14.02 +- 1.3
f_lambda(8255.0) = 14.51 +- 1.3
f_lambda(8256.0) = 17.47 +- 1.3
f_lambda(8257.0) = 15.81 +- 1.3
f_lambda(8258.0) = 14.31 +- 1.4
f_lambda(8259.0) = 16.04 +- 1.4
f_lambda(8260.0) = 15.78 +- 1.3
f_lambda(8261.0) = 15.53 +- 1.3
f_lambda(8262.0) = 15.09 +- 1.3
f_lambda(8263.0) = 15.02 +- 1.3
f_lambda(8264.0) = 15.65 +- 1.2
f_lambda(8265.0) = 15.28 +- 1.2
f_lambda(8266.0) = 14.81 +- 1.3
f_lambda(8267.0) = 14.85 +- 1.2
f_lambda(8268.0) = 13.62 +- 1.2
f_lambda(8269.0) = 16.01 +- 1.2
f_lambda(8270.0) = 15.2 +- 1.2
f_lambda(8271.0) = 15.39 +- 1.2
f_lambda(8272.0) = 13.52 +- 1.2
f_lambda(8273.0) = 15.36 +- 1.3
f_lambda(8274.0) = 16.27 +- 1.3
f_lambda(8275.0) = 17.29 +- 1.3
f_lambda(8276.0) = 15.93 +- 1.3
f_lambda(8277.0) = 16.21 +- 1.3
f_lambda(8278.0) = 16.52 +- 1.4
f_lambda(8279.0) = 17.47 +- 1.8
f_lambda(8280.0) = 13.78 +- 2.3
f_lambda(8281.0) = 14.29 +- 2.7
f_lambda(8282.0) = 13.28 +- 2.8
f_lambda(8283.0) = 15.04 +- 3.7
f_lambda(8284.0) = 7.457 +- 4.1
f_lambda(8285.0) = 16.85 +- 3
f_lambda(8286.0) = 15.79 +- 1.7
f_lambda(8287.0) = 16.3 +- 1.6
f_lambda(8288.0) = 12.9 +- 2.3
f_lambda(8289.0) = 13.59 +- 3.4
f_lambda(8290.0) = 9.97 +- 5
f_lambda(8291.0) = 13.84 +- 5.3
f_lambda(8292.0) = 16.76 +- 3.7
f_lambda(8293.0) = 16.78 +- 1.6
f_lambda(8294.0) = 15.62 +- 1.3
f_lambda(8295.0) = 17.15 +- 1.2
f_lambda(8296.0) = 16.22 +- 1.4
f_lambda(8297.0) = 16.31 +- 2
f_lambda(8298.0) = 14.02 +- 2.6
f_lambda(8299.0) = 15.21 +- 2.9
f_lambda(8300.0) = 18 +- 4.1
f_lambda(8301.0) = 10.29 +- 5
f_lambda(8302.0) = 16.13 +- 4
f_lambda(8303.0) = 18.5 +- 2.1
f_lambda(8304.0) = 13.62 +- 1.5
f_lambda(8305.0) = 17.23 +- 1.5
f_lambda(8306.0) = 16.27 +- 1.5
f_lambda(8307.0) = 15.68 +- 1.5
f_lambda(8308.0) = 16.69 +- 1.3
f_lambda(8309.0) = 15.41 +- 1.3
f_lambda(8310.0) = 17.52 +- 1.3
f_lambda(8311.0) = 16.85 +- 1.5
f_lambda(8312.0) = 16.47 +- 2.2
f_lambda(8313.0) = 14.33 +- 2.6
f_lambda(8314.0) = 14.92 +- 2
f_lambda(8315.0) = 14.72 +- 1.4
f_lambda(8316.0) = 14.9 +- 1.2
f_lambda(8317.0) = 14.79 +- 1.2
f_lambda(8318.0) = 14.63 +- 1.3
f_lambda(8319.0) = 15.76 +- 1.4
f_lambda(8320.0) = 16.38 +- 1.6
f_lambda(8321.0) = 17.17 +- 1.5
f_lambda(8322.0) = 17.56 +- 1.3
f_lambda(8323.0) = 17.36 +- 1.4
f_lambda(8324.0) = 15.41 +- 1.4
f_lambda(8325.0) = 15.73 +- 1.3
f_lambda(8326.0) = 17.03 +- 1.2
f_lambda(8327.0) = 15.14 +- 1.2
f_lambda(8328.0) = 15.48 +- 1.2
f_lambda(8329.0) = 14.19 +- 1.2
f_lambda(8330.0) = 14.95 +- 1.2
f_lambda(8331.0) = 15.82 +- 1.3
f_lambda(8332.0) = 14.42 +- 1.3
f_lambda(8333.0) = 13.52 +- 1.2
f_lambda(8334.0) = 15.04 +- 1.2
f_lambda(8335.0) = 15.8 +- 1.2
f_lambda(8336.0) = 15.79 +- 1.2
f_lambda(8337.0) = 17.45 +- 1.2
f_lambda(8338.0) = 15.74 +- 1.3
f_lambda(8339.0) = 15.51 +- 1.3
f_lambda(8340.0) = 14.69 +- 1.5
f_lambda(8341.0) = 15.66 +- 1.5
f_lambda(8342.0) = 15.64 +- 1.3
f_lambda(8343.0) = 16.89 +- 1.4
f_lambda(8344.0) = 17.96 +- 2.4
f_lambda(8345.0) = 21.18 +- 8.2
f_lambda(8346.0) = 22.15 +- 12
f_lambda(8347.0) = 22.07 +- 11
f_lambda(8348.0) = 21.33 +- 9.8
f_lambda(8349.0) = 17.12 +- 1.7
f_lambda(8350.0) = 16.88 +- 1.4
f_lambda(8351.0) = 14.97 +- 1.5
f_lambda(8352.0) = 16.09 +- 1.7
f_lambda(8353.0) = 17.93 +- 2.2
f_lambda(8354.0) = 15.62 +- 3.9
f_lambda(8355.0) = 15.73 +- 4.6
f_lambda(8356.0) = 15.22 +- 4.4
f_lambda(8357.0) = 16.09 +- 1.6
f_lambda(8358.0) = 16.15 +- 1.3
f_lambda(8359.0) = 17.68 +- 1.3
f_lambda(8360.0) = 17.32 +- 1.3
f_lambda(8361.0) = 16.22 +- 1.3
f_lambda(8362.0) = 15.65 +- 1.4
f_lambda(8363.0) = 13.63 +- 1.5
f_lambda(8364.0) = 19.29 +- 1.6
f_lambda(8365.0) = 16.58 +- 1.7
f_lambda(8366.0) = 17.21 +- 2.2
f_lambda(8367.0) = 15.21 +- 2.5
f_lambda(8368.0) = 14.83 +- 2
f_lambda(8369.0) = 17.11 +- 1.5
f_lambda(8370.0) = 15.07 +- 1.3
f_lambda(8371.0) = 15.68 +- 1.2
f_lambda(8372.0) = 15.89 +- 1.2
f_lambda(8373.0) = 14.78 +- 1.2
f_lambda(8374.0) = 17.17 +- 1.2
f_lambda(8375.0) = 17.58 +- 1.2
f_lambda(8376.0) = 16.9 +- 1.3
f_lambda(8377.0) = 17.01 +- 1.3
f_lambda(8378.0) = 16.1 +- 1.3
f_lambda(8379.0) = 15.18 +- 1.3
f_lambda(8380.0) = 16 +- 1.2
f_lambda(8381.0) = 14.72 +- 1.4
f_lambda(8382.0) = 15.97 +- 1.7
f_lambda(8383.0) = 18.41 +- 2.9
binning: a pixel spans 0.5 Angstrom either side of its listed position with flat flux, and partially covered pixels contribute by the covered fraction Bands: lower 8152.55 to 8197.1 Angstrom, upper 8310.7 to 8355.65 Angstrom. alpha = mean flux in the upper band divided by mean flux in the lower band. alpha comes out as 1.09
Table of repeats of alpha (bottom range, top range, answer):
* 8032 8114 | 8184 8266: 1.00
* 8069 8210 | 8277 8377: 1.04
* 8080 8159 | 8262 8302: 0.96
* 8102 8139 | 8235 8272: 0.99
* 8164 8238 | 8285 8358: 1.05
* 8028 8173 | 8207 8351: 1.01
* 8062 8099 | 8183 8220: 1.00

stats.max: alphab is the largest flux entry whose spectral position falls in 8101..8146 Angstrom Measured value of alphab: 17.97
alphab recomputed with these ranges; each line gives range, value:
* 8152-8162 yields 16.93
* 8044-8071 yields 17.33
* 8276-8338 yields 18.5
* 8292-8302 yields 18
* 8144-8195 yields 17.51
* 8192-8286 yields 18.36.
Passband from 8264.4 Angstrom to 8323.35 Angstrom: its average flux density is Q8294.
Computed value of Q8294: 15.4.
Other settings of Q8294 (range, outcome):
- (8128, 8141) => 15.9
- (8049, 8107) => 15.4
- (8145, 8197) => 14.9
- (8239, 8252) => 16.1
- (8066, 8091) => 15.3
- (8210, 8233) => 15.8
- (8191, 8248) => 15.5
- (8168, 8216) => 15.1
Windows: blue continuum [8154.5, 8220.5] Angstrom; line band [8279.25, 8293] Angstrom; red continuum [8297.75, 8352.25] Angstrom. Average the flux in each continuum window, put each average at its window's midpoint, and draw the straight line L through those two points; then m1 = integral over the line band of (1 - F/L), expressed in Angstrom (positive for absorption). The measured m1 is 1.7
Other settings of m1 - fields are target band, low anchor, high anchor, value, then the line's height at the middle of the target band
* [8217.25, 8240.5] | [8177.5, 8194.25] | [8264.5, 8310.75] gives -1.2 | 15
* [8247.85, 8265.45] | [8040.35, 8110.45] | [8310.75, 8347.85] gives 0.5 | 16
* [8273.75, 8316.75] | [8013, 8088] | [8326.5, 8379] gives 2.6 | 16.3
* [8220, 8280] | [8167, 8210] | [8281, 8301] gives -3.1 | 14.8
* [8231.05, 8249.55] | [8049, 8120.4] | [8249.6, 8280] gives -0.5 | 15.4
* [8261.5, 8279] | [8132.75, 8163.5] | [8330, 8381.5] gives 0.6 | 16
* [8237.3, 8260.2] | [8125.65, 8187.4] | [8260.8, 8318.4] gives -0.7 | 15.3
